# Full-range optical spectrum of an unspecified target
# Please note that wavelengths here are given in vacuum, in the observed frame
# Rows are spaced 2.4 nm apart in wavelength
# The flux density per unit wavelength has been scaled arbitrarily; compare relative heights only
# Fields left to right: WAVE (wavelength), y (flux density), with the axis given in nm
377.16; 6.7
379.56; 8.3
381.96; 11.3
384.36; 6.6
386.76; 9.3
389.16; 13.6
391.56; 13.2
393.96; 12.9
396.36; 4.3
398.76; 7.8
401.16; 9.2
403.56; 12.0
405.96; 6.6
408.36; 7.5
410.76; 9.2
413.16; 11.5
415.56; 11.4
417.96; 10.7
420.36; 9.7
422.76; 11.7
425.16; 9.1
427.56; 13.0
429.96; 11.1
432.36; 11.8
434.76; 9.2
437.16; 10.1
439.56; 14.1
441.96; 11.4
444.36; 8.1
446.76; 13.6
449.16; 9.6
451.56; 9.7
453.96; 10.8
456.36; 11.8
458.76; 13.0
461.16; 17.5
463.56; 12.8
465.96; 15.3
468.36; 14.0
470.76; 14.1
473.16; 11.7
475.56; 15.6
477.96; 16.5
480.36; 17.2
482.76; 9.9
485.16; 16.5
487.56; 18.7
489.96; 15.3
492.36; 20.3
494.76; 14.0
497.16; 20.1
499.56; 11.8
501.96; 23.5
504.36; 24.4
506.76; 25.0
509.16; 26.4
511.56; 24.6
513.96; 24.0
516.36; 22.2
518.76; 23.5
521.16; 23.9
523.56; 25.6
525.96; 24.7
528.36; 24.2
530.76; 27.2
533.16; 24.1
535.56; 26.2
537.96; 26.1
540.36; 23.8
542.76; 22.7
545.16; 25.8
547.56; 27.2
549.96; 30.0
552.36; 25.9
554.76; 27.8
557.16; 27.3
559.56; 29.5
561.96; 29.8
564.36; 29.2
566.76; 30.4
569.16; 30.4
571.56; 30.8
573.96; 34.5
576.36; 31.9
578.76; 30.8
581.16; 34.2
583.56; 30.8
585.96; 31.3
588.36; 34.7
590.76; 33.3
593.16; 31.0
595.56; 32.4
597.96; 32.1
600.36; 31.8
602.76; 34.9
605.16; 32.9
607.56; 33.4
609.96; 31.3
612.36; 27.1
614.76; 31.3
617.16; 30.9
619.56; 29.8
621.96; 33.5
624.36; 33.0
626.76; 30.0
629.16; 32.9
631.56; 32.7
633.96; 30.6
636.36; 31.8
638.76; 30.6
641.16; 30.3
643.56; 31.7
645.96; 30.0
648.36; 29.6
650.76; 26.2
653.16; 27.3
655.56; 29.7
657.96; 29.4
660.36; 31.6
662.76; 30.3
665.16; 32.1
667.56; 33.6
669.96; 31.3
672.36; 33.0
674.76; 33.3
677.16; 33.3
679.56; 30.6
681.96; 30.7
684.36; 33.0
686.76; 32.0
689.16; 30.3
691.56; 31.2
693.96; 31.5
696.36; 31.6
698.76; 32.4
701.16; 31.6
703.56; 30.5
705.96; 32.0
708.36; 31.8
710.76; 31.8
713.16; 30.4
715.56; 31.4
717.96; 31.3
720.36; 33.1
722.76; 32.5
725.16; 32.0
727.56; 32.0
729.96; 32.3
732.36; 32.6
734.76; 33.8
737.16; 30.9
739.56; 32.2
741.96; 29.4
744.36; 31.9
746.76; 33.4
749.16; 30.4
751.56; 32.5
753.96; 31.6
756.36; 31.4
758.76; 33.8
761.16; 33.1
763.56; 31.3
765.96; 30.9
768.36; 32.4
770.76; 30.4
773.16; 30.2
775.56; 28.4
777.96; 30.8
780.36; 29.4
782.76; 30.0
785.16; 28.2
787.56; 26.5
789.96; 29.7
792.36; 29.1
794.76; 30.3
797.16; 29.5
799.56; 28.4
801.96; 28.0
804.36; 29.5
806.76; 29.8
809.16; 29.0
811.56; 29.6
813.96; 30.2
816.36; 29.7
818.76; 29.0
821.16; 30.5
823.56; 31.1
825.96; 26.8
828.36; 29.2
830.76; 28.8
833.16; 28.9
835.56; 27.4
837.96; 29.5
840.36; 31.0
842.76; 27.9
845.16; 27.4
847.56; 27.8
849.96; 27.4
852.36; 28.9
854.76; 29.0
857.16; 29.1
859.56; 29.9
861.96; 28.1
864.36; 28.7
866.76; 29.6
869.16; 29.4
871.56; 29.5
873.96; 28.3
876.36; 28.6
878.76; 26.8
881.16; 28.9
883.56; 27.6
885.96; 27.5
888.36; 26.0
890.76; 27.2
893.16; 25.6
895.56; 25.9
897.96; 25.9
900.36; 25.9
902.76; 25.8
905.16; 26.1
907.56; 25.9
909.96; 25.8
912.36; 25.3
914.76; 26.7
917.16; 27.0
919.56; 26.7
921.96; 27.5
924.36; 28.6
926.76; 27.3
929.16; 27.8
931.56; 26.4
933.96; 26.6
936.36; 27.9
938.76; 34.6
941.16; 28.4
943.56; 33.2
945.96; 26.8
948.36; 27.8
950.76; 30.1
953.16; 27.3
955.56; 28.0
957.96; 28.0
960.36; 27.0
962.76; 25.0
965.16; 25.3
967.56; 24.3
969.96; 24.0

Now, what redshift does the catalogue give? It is 0.259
